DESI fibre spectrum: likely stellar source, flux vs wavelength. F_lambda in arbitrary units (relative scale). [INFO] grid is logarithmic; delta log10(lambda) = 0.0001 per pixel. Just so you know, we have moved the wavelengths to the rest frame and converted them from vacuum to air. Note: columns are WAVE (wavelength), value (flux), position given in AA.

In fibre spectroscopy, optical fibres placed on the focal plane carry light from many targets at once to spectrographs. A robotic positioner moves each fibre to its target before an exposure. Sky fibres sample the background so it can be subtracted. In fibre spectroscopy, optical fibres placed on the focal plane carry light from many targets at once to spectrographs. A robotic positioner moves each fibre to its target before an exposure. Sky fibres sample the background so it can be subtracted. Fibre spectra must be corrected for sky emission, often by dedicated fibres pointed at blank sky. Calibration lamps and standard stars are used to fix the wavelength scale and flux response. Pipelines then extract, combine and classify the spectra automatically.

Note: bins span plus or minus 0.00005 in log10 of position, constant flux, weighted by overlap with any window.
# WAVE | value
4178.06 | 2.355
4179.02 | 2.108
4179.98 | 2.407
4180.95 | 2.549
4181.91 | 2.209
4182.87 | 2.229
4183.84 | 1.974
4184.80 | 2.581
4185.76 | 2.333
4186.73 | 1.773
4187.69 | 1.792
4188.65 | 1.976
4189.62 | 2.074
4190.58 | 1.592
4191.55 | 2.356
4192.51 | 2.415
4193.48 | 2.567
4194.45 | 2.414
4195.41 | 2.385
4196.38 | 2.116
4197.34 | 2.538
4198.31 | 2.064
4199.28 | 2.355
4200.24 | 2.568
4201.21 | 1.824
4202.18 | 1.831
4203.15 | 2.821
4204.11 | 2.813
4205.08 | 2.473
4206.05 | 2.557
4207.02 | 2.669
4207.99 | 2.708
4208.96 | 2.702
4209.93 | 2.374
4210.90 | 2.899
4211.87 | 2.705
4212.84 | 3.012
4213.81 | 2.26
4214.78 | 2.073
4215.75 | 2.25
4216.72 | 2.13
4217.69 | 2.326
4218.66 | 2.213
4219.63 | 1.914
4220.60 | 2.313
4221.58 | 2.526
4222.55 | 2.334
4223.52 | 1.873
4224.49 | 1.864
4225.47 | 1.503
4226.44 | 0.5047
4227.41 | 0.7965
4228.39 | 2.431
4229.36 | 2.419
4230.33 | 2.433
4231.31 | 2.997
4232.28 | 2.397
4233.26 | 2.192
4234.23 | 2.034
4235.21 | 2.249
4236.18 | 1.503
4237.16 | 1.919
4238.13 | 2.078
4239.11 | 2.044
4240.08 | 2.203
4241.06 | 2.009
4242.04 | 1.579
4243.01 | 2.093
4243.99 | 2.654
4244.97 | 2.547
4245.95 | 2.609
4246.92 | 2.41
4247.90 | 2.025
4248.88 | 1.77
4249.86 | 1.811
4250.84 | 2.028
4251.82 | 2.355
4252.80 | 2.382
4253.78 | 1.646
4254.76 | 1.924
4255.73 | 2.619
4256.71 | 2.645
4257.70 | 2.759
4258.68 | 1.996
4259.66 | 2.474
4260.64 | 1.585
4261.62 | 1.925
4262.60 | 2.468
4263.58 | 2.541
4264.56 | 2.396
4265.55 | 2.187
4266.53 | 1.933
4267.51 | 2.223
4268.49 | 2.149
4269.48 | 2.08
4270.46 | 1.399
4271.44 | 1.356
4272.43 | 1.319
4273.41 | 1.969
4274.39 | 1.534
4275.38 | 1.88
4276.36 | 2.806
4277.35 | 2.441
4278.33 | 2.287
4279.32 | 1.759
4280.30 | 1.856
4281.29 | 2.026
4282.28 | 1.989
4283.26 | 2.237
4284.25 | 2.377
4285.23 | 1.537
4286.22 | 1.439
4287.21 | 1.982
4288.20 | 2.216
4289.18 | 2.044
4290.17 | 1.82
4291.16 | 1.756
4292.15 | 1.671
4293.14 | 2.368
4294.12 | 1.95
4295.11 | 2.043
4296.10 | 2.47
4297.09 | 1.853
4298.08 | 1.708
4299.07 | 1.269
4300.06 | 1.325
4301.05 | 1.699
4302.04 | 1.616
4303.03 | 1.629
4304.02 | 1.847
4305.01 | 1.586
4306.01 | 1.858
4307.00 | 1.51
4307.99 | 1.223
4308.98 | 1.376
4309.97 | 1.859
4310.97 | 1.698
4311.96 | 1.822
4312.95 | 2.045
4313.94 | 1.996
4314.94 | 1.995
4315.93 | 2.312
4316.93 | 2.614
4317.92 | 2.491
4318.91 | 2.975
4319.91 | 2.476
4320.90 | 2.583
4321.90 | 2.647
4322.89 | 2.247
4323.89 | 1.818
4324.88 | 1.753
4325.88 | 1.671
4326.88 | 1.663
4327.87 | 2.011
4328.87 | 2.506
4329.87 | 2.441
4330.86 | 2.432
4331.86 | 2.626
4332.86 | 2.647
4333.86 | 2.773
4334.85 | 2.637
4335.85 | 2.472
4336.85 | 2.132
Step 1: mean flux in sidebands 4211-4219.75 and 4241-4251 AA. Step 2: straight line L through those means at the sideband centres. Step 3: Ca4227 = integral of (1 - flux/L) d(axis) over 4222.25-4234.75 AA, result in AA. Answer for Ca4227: 1.59 AA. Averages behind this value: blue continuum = 2.36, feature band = 1.98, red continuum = 2.15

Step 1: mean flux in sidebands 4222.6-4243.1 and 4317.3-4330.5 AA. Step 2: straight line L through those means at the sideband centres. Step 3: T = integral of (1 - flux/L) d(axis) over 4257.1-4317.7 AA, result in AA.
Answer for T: 5.59 AA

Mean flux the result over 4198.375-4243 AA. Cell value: 2.21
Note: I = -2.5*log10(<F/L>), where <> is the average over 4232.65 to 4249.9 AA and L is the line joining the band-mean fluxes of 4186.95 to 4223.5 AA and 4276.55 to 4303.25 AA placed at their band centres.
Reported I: 0.03 mag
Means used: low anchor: 2.34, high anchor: 1.92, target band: 2.11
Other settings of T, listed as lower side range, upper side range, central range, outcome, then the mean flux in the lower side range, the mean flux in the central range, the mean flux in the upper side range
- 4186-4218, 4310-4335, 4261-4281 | 2.4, 2.35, 2.02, 2.26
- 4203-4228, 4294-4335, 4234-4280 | 1.3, 2.25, 2.1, 2.04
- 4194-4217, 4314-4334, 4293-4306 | 3.1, 2.44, 1.78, 2.32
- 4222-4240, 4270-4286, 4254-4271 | -2.1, 1.98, 2.18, 1.92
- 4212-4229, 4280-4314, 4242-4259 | -2.5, 2.04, 2.23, 1.82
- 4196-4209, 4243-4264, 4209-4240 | 2.5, 2.42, 2.16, 2.24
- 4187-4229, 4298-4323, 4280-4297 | 0.1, 2.23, 1.99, 1.94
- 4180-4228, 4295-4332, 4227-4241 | 0.2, 2.23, 2.12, 1.99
